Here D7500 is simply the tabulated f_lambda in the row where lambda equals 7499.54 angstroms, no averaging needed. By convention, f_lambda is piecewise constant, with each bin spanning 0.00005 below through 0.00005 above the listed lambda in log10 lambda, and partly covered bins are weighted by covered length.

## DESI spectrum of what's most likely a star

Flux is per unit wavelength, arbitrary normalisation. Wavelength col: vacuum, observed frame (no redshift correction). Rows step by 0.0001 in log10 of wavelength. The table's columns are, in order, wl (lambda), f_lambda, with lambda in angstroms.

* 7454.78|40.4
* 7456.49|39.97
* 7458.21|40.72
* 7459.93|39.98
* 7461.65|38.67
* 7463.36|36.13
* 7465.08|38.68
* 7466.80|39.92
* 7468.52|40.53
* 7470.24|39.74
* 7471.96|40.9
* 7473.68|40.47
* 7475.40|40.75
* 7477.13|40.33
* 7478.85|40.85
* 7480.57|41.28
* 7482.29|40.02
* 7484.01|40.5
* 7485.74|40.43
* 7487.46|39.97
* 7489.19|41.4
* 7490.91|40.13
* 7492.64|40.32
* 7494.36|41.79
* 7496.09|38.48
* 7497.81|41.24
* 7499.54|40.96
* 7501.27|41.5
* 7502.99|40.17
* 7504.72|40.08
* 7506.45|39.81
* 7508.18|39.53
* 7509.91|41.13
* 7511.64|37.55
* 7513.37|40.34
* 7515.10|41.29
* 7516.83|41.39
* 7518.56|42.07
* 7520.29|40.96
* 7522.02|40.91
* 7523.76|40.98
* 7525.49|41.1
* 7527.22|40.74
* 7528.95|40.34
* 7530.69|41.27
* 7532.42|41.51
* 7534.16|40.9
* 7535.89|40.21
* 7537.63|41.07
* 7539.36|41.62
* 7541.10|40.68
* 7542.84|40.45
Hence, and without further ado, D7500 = 40.96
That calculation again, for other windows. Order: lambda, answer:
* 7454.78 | 40.4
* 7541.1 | 40.68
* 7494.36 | 41.79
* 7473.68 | 40.47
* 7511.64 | 37.55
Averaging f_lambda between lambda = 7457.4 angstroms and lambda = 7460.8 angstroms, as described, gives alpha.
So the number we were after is 40.3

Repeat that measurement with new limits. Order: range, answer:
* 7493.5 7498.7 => 40.5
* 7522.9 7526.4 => 41.1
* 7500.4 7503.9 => 40.9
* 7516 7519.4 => 41.7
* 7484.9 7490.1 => 40.6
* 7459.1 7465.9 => 38.4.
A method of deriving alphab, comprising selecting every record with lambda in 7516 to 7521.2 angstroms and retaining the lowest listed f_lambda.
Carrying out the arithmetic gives 40.96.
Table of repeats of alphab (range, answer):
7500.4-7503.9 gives 40.17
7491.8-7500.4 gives 38.48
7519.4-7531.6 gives 40.34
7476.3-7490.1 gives 39.97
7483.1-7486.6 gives 40.43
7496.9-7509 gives 39.53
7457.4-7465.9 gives 36.13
